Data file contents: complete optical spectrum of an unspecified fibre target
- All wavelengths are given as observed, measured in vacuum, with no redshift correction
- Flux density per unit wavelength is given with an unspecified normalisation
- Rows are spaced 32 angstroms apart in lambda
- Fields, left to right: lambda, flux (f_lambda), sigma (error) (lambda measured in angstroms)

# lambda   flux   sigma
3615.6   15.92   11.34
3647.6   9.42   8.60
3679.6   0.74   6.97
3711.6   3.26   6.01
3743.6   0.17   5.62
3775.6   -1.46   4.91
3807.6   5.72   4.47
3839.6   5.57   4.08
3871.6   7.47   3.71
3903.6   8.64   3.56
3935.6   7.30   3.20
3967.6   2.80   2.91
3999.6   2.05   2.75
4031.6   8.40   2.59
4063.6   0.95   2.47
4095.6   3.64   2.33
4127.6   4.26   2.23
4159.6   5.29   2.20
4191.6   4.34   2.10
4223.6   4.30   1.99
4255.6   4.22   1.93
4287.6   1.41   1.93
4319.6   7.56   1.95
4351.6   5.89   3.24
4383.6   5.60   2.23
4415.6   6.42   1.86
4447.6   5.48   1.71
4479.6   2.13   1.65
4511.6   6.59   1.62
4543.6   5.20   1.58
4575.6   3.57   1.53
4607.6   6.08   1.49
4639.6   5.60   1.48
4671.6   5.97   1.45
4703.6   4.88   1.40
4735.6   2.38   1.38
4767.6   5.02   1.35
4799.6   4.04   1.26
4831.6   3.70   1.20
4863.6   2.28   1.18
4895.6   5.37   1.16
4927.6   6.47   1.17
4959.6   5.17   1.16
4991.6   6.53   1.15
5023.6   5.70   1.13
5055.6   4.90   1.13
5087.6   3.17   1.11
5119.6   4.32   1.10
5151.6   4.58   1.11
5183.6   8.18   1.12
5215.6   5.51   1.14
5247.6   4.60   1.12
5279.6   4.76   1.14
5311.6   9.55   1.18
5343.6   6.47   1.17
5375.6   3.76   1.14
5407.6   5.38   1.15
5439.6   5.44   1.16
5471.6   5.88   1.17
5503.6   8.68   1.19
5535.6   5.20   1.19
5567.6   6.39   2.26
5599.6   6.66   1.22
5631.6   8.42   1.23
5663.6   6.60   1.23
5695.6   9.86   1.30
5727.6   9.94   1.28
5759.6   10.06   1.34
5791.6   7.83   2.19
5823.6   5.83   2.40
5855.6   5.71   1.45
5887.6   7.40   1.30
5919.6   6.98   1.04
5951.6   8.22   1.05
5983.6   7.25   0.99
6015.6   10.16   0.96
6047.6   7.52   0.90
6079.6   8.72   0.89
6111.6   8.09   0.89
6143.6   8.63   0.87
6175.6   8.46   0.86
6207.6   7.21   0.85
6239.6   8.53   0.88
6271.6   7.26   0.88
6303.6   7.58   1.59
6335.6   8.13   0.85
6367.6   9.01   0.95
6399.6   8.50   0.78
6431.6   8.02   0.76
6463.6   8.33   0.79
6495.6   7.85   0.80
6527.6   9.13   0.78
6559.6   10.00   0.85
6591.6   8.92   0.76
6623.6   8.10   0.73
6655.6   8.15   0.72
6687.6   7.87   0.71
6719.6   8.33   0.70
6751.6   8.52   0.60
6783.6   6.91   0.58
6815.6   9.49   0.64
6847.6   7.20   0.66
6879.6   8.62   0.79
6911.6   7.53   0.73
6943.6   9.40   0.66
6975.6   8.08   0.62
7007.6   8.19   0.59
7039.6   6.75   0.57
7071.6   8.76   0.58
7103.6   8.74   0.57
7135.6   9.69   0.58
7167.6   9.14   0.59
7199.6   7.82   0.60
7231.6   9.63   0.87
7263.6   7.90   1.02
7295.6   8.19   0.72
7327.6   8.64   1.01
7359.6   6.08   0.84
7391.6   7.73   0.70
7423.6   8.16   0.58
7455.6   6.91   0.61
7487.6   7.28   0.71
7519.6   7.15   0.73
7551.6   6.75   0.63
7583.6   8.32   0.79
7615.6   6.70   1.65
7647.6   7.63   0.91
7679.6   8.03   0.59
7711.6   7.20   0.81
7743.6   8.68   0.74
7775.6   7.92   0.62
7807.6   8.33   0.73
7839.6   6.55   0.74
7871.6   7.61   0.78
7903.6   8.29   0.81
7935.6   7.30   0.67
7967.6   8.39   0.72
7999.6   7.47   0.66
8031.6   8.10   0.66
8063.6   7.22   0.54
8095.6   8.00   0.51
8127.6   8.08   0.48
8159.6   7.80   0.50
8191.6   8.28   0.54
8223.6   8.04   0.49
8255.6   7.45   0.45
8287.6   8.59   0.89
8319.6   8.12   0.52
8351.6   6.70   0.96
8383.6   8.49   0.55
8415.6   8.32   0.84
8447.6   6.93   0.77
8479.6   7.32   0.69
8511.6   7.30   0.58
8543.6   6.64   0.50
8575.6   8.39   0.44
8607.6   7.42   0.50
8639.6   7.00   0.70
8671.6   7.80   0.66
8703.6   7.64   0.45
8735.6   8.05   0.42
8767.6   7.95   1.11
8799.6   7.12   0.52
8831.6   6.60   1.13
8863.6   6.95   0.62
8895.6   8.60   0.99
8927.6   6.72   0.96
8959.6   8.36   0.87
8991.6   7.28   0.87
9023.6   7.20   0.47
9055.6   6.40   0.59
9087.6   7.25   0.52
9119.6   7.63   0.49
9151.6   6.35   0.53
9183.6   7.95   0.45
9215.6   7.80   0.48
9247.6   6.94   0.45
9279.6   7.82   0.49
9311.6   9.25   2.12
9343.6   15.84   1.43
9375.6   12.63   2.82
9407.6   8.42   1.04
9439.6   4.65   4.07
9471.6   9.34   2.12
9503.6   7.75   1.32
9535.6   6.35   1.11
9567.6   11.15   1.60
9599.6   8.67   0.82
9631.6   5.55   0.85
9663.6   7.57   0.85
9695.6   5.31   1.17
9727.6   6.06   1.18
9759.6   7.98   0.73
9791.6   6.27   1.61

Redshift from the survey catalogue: 0.426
